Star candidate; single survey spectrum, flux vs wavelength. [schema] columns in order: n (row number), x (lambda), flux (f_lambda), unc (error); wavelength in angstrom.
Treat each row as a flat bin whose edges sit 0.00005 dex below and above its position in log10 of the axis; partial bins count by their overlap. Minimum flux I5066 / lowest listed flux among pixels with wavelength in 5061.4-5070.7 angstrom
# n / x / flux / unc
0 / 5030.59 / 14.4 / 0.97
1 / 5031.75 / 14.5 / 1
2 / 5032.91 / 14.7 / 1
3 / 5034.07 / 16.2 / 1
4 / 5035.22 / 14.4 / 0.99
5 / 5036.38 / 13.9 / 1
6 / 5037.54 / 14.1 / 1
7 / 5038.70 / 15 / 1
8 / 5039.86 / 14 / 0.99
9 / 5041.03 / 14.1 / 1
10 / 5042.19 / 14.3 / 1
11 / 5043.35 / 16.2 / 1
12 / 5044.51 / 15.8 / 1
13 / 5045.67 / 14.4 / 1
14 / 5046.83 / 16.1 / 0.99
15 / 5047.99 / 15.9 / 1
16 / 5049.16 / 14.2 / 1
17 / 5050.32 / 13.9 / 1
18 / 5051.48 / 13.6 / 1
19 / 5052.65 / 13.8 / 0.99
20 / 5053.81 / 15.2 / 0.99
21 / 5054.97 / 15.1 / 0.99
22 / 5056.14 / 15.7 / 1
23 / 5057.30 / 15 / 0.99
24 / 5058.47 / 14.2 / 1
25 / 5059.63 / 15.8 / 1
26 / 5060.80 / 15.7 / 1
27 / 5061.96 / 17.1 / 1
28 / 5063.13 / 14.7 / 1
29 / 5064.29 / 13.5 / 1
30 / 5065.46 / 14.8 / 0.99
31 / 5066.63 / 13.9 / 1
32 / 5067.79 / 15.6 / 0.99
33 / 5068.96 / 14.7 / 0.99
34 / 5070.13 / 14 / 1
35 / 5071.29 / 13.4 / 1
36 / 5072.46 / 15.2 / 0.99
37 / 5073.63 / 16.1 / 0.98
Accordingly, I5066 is 13.5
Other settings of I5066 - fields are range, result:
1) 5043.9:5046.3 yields 14.4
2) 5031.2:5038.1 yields 13.9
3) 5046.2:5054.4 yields 13.6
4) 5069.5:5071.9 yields 13.4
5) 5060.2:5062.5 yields 15.7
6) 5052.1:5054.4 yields 13.8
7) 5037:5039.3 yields 14.1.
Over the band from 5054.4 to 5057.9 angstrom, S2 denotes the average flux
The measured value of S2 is 15.2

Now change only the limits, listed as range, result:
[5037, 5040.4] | 14.4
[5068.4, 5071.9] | 14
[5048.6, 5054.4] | 14.2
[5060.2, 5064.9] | 15.2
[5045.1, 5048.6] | 15.4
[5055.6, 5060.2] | 15.2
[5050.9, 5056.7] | 14.7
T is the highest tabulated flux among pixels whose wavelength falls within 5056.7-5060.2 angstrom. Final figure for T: 15.8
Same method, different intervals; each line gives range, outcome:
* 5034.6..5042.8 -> 15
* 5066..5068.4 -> 15.6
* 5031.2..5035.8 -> 16.2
